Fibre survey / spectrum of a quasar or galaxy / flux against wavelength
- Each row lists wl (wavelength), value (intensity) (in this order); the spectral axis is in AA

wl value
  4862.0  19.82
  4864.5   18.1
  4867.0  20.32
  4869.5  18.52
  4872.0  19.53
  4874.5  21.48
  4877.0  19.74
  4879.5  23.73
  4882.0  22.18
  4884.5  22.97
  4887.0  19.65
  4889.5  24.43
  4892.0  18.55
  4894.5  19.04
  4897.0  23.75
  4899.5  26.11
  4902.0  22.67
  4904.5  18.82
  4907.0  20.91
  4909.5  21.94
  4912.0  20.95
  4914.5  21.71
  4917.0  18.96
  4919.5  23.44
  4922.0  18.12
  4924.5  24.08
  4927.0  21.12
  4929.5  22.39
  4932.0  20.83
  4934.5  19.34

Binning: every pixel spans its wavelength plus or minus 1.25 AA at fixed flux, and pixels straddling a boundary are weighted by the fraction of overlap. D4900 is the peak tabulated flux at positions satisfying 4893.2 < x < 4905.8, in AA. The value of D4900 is 26.11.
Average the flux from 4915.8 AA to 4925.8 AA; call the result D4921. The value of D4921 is 21.2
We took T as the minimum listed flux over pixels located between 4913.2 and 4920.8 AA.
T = 18.96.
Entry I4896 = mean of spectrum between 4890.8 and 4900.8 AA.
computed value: 21.9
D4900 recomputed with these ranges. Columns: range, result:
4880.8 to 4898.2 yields 24.43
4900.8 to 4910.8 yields 22.67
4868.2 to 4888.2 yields 23.73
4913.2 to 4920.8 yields 23.44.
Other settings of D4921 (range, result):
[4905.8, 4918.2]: 20.9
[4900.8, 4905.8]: 20.7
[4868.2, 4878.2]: 19.8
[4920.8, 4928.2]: 21.1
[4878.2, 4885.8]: 22.9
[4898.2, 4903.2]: 24.4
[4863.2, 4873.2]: 19.1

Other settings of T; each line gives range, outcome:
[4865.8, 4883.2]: 18.52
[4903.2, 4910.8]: 18.82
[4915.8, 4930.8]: 18.12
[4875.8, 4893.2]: 18.55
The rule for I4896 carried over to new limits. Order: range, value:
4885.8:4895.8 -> 20.4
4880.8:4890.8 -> 22.3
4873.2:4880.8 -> 21.6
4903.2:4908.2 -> 19.9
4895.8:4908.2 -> 22.5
